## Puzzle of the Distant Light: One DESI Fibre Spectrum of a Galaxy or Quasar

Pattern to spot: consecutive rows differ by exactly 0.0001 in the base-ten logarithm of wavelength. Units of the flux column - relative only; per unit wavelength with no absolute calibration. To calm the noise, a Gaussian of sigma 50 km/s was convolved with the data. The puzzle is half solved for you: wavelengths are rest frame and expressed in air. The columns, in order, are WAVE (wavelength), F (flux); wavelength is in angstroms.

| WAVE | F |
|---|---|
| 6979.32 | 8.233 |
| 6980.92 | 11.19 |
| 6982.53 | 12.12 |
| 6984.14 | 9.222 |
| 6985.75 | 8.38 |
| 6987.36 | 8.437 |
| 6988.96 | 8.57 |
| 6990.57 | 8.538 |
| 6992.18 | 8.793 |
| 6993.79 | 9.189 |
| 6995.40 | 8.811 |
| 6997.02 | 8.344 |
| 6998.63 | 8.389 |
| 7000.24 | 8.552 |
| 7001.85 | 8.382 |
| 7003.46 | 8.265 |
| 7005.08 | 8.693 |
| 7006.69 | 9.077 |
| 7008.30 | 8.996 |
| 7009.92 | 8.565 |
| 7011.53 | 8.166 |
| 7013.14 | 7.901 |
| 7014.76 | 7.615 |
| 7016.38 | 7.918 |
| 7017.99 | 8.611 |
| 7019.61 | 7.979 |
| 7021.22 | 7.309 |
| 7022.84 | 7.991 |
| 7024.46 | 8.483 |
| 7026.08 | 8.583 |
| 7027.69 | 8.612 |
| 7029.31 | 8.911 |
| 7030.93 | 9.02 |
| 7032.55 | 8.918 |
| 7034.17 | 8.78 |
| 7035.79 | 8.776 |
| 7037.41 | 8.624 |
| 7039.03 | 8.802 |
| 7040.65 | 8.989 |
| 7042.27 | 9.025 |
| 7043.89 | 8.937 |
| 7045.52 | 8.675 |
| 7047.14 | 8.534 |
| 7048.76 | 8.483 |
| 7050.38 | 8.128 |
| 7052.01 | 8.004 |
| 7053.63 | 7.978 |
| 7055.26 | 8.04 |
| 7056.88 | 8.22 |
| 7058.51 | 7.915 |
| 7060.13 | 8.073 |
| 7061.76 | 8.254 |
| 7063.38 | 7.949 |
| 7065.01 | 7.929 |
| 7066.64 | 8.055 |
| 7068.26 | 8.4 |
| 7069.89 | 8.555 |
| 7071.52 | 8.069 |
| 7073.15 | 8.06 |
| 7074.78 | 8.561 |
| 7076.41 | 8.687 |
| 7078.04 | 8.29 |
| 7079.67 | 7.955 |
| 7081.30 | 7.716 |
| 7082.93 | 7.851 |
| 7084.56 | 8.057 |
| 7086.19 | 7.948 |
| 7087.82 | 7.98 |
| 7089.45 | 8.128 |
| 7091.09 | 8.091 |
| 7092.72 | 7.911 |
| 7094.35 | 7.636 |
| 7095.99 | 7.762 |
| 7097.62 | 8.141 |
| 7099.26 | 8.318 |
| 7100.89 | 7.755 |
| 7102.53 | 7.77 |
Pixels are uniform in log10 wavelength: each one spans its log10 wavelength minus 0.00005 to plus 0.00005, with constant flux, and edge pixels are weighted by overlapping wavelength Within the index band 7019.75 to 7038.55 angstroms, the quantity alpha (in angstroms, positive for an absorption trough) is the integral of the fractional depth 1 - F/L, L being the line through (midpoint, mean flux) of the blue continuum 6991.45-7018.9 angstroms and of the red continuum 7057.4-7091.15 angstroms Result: -0.4 angstroms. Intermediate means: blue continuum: 8.48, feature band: 8.53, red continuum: 8.12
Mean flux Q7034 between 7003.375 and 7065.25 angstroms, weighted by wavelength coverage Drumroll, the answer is 8.41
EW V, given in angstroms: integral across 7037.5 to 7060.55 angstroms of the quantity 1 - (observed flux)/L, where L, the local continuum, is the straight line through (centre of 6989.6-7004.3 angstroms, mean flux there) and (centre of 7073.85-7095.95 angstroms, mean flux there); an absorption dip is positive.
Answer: -0.44 angstroms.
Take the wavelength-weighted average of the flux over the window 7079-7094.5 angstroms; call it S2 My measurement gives 7.94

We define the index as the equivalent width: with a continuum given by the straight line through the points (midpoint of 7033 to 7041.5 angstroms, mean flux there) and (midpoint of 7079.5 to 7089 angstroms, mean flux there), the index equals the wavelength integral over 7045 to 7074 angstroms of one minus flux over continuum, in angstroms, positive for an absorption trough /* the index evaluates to 0.7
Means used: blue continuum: 8.8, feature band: 8.18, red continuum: 7.93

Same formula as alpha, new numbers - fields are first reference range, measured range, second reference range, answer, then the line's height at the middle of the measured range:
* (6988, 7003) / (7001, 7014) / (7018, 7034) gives 0.07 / 8.55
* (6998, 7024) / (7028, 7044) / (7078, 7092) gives -1.35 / 8.18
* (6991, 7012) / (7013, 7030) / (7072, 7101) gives 0.64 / 8.5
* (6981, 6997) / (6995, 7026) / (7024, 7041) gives 2.27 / 8.97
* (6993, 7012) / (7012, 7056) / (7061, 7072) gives -0.14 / 8.41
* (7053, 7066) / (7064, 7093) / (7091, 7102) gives -0.52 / 7.98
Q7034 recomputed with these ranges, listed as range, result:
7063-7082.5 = 8.18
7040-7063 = 8.36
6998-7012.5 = 8.56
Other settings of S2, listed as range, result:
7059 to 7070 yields 8.15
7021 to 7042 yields 8.65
